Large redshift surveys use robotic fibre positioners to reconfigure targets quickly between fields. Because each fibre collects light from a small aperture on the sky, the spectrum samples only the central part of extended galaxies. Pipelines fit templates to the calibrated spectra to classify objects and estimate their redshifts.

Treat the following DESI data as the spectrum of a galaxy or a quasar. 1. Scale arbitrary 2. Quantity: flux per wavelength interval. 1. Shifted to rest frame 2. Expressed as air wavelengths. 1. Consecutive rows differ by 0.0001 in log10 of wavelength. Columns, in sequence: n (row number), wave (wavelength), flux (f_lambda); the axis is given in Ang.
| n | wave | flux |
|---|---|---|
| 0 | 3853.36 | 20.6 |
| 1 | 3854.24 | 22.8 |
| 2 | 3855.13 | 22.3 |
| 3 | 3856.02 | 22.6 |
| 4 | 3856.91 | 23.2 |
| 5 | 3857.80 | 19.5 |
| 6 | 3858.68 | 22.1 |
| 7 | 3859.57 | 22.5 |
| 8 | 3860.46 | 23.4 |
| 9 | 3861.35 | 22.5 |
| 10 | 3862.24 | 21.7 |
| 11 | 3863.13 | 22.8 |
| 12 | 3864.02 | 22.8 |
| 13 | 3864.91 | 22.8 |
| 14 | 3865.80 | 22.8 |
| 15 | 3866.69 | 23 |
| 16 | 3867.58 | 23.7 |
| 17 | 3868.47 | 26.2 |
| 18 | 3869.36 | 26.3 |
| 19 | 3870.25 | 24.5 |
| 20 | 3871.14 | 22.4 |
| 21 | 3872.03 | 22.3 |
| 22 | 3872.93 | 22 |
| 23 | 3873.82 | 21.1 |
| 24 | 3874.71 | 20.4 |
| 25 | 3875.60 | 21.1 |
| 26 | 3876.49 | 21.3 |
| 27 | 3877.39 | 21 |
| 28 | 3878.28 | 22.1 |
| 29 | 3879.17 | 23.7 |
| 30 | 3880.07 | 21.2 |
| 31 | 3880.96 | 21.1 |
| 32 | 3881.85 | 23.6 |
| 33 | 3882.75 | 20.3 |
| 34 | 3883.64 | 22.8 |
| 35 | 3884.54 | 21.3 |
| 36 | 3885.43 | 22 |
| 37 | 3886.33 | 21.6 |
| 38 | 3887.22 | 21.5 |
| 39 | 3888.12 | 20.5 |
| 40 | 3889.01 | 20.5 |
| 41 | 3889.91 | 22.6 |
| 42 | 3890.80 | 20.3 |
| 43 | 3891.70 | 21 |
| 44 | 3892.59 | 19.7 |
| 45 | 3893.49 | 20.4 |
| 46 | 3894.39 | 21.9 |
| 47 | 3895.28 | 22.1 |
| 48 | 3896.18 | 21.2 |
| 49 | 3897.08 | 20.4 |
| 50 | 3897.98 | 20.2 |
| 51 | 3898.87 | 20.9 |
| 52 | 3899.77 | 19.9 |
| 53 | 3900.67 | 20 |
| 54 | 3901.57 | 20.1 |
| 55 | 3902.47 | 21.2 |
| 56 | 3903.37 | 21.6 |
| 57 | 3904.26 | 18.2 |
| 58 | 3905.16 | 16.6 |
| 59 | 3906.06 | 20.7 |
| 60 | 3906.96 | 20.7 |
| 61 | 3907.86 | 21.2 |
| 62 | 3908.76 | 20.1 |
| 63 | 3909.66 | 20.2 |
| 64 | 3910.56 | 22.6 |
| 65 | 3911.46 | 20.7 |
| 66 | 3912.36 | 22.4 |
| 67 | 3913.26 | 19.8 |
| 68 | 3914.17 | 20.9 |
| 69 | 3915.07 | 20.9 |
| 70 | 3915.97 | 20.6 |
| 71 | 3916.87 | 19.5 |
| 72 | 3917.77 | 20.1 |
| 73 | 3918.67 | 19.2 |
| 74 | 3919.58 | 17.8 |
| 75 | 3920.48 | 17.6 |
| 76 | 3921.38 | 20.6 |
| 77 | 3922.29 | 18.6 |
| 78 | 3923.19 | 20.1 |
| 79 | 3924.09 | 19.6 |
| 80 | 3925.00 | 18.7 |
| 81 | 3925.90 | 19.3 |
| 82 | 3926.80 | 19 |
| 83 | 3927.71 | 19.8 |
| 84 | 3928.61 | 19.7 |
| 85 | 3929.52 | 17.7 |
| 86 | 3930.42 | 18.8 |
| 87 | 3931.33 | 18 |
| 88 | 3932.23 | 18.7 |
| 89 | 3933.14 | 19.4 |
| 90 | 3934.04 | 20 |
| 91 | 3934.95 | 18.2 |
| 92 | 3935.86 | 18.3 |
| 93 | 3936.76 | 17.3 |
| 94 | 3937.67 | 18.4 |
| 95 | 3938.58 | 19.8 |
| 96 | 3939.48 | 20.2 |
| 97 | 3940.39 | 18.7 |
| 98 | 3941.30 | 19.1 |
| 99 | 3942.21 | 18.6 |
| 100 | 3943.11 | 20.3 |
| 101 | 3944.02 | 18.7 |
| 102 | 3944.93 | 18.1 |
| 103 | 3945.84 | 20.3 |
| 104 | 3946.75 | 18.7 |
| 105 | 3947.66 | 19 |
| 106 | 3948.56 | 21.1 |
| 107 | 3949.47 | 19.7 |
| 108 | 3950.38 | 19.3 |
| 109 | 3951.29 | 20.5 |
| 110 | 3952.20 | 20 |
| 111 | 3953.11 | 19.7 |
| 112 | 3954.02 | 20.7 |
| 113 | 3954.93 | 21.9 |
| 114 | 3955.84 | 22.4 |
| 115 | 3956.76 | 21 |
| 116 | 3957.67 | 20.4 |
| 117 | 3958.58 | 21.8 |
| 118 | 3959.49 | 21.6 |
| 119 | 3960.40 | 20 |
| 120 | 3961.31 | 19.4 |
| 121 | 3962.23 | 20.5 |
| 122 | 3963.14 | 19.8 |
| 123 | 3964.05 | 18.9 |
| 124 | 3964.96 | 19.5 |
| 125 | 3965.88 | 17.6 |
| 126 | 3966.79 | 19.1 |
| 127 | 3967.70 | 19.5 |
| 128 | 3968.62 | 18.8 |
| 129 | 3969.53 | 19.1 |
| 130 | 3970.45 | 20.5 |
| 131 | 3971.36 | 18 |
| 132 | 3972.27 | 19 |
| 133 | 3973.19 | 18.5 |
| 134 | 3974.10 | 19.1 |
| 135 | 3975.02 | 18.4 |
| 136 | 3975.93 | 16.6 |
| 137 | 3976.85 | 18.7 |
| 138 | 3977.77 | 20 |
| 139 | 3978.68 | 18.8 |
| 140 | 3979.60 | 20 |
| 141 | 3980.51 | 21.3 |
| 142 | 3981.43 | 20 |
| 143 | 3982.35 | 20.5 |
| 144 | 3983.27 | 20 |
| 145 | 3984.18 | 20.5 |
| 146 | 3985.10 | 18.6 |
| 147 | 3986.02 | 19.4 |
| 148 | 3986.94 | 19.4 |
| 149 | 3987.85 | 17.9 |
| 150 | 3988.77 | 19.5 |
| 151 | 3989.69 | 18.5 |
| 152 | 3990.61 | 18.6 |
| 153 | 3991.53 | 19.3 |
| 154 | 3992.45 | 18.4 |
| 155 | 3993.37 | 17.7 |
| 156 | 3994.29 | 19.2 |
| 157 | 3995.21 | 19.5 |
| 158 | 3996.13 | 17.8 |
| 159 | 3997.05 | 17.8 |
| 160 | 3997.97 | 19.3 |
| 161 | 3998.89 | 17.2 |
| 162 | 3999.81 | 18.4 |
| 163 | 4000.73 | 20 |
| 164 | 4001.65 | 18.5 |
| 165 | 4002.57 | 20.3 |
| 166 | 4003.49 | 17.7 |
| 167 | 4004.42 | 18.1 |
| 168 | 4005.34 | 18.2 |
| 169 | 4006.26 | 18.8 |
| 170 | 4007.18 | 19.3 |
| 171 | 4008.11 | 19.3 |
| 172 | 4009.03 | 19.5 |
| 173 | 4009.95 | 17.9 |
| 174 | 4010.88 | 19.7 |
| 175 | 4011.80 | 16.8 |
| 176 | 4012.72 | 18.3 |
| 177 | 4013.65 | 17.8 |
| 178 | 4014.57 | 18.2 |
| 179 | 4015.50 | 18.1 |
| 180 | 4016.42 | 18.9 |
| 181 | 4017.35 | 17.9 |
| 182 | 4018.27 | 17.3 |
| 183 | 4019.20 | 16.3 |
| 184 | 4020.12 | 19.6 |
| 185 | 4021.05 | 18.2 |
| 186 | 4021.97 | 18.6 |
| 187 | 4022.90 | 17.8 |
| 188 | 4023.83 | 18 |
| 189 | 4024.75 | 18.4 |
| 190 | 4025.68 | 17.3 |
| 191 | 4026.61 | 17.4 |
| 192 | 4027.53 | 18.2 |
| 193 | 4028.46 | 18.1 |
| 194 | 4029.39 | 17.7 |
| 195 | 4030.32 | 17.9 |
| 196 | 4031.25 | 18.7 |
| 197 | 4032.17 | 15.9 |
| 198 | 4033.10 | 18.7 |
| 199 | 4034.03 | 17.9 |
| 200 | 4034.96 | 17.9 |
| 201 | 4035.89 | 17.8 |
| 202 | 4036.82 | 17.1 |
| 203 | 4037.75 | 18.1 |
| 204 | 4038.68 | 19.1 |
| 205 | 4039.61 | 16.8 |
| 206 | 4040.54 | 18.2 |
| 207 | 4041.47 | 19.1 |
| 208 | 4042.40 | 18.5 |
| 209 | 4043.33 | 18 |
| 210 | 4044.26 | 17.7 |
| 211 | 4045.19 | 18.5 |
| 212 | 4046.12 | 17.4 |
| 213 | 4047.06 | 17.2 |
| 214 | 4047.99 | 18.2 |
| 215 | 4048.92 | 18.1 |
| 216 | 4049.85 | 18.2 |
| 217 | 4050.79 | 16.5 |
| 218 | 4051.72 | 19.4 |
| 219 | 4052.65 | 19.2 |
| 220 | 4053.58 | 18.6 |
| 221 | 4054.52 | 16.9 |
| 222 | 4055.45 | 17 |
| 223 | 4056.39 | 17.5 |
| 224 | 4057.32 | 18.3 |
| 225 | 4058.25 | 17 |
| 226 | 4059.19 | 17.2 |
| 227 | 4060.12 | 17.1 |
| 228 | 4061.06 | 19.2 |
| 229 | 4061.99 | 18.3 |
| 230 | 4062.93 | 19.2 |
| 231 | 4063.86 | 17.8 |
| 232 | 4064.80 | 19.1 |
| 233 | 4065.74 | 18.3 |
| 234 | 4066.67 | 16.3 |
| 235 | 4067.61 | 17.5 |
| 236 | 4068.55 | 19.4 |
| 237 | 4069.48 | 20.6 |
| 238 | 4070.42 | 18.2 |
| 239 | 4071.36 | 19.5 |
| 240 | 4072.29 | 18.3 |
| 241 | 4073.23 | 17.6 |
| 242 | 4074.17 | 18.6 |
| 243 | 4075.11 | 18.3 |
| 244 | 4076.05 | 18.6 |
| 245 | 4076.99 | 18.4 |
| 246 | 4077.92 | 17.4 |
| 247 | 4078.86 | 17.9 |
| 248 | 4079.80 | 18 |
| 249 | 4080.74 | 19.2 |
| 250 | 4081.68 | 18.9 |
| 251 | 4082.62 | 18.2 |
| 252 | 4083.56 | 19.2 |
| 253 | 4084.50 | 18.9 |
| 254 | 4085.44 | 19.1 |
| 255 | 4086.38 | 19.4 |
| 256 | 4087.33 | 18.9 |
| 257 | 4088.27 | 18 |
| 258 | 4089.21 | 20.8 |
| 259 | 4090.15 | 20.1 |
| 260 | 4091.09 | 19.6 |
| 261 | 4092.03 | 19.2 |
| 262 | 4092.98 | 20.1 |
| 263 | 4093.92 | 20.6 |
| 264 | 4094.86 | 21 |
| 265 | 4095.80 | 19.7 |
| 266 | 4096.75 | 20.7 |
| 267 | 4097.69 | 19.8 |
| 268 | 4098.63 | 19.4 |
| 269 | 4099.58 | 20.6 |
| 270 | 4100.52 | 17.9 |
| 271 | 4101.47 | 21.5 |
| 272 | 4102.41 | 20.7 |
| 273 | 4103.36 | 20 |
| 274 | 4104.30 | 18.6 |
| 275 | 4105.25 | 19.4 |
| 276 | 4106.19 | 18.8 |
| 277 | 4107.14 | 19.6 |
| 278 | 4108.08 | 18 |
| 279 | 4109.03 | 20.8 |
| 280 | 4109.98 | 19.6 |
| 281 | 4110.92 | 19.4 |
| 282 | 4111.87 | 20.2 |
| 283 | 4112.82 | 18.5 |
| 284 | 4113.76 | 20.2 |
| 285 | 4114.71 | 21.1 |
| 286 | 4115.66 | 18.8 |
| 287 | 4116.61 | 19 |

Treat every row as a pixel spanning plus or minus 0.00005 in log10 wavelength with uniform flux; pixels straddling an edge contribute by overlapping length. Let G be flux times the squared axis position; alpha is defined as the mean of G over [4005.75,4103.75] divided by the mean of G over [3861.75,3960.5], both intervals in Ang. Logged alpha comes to 0.97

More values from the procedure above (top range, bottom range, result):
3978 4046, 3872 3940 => 0.96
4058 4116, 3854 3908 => 0.98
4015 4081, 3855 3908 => 0.91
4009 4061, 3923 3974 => 0.96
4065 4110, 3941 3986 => 1.04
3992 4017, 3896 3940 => 0.98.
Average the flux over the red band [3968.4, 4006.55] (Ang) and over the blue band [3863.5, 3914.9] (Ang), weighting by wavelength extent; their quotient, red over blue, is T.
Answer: 0.88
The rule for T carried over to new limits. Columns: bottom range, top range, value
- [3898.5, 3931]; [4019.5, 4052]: 0.91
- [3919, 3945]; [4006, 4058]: 0.95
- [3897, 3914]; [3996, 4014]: 0.91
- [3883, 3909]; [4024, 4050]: 0.86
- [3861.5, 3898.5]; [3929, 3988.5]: 0.89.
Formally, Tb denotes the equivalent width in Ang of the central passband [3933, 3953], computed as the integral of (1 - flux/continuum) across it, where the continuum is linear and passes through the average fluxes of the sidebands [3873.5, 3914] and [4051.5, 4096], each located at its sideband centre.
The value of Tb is 1.1 Ang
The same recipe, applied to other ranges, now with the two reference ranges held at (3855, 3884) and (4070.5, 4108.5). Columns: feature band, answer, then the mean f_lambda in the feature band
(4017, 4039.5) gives 2.48 Ang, 17.9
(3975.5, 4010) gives 2.78 Ang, 19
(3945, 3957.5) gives 0.58 Ang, 20.3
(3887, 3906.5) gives 1.37 Ang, 20.5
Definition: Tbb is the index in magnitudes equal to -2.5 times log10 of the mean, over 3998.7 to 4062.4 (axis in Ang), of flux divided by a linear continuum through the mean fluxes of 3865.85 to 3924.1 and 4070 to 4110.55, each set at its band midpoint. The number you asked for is 0.097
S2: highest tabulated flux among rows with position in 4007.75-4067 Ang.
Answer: 19.7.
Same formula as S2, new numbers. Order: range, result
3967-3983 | 21.3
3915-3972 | 22.4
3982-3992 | 20.5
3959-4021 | 21.6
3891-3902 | 22.1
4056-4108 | 21.5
